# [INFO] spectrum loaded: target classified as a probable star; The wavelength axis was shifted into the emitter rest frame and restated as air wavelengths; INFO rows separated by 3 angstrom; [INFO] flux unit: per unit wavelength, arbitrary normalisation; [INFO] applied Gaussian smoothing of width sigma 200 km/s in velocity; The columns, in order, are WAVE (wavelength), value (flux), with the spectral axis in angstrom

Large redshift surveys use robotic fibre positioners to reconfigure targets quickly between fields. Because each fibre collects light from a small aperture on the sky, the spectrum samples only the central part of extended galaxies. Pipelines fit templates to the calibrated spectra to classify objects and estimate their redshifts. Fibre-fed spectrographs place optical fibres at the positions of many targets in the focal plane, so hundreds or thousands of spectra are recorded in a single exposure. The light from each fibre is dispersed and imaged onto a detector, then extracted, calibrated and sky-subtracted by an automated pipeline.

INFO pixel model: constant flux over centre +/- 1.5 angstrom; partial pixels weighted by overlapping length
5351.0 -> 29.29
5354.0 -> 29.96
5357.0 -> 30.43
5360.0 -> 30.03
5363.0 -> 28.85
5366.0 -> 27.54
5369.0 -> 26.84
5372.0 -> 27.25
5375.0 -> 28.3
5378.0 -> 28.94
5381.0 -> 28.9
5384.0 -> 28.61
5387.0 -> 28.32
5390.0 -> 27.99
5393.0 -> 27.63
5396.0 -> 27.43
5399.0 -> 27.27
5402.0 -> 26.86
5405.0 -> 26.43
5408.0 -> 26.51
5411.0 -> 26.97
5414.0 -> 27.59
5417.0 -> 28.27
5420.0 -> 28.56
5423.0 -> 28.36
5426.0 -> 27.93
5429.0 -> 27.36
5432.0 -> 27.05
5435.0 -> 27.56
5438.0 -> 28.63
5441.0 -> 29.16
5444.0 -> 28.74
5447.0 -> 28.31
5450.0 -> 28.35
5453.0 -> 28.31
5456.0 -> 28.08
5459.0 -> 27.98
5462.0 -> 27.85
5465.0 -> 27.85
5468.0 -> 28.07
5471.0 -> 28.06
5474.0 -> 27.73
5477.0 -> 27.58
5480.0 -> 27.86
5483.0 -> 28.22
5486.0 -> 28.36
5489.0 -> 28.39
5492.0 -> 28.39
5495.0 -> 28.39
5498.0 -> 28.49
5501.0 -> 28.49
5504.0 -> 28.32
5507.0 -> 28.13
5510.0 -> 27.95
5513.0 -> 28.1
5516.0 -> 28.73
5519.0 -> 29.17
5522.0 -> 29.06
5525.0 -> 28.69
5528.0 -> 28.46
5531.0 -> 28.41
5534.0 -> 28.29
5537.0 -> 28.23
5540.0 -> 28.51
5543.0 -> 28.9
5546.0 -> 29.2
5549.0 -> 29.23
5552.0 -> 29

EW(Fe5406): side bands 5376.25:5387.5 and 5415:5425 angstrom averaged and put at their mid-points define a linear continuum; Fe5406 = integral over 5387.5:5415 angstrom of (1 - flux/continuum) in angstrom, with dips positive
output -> 1.3 angstrom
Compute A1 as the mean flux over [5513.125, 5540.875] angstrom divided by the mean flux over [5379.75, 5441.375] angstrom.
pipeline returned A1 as 1.03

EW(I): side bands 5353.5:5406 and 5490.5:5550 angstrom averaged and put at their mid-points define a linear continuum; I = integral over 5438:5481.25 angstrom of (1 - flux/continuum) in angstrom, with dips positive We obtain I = 0.4 angstrom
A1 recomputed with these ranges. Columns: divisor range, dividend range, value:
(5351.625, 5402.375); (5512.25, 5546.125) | 1.01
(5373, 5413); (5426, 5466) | 1.01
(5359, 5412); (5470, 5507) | 1.01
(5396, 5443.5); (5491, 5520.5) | 1.03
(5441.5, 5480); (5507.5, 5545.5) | 1.02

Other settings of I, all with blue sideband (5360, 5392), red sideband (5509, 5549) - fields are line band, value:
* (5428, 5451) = 0.2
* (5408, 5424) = 0.3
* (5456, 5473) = 0.3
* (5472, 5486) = 0.3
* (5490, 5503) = 0.0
